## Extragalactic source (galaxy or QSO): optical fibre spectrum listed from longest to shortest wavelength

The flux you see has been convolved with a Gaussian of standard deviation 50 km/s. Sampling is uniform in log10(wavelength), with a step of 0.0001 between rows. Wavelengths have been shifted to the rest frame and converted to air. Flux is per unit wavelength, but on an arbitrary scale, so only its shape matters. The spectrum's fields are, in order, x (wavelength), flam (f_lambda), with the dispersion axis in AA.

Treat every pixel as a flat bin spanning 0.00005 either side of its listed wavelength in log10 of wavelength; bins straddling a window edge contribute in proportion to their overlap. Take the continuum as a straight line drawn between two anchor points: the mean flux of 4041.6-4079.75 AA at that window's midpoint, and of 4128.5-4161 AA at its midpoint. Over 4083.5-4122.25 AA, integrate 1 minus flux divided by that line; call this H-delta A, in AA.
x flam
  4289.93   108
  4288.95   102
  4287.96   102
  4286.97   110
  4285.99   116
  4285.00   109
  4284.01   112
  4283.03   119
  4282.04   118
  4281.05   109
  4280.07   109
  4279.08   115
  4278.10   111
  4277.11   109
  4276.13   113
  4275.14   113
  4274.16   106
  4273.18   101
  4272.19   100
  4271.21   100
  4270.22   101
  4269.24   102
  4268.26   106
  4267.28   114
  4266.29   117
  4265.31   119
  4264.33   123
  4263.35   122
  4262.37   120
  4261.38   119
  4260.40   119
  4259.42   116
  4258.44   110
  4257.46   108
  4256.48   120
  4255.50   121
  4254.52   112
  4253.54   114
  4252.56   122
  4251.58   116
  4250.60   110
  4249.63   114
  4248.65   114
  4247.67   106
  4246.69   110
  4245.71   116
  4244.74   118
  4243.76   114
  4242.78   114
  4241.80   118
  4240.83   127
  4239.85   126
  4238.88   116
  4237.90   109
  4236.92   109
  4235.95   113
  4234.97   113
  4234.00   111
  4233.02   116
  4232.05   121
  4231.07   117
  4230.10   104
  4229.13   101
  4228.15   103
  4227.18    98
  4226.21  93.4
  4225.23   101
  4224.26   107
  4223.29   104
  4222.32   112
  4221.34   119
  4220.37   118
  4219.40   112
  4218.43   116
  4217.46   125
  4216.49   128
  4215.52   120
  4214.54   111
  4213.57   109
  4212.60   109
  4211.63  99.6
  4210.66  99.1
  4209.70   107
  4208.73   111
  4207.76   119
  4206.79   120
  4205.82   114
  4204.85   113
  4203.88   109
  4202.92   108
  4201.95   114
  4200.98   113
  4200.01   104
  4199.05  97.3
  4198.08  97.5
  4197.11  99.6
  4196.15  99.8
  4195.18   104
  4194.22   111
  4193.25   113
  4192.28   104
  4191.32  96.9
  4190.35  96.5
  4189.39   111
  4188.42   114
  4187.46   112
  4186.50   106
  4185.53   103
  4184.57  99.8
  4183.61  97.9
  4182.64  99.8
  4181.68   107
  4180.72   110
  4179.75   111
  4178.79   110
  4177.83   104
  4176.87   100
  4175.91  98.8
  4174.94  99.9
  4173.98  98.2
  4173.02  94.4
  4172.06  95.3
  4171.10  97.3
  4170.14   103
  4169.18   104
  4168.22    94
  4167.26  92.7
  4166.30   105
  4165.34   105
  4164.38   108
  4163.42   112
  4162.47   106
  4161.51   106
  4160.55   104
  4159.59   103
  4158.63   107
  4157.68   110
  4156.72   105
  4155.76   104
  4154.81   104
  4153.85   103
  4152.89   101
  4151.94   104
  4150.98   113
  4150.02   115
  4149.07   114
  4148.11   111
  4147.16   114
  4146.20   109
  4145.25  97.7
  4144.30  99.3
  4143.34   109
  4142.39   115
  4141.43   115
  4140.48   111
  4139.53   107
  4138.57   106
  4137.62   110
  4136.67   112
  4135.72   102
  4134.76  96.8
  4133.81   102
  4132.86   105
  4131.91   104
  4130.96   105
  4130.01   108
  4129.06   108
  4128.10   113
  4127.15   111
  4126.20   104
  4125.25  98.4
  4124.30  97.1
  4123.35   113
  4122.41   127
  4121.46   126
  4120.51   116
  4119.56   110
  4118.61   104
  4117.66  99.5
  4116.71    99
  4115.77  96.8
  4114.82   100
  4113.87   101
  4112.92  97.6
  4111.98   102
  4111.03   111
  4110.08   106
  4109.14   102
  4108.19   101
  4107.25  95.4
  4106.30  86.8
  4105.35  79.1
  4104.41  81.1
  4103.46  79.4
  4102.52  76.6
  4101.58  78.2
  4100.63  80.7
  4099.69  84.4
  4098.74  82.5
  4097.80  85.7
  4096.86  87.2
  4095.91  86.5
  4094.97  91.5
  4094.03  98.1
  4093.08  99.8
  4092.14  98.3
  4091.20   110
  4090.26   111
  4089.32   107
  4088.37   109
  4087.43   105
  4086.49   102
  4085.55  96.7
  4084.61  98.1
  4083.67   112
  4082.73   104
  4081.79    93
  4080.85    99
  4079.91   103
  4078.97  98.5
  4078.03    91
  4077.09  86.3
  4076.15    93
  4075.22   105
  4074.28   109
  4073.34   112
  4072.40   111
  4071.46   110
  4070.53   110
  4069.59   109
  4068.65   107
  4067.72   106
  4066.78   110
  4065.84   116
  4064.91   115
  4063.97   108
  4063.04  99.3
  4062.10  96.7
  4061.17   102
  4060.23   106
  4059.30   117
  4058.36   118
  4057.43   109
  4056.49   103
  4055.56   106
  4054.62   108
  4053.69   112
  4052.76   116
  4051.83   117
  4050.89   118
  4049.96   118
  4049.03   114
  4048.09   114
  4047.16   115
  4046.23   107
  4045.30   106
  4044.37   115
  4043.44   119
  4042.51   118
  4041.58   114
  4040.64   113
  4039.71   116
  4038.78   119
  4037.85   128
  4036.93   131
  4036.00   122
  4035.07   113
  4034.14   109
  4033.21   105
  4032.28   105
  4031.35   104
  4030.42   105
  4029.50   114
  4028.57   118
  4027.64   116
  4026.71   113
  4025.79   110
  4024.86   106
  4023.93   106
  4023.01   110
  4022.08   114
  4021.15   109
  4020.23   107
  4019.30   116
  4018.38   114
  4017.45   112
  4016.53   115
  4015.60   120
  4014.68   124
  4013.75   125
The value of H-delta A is 3.69 AA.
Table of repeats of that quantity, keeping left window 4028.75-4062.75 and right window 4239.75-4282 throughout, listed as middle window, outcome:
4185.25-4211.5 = 1.4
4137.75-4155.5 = 0.7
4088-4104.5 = 3.1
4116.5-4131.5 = 0.5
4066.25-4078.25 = 0.8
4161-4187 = 2.4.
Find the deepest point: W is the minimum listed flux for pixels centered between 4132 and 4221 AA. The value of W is 92.7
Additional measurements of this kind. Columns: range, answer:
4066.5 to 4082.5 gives 86.3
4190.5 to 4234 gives 93.4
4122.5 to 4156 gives 96.8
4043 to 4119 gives 76.6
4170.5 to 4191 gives 94.4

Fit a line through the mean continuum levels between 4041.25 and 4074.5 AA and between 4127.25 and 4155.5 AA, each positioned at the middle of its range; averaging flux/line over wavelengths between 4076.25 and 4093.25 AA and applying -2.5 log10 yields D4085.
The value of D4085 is 0.09 mag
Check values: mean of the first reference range 111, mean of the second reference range 107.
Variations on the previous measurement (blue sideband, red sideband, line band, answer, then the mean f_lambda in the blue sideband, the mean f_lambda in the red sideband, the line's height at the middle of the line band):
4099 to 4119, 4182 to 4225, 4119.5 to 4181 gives -0.07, 93.2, 109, 100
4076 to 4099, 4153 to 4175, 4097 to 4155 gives -0.02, 98.1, 103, 100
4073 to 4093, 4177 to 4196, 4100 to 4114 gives 0.13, 102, 106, 103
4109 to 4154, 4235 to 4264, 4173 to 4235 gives 0.05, 107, 116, 112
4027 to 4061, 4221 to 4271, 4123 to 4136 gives 0.08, 113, 113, 113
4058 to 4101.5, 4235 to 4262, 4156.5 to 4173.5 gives 0.06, 101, 115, 108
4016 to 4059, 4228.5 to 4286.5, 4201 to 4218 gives 0.00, 113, 113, 113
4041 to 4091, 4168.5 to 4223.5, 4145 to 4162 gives 0.00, 108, 107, 107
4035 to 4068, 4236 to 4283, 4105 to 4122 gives 0.11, 113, 113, 113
